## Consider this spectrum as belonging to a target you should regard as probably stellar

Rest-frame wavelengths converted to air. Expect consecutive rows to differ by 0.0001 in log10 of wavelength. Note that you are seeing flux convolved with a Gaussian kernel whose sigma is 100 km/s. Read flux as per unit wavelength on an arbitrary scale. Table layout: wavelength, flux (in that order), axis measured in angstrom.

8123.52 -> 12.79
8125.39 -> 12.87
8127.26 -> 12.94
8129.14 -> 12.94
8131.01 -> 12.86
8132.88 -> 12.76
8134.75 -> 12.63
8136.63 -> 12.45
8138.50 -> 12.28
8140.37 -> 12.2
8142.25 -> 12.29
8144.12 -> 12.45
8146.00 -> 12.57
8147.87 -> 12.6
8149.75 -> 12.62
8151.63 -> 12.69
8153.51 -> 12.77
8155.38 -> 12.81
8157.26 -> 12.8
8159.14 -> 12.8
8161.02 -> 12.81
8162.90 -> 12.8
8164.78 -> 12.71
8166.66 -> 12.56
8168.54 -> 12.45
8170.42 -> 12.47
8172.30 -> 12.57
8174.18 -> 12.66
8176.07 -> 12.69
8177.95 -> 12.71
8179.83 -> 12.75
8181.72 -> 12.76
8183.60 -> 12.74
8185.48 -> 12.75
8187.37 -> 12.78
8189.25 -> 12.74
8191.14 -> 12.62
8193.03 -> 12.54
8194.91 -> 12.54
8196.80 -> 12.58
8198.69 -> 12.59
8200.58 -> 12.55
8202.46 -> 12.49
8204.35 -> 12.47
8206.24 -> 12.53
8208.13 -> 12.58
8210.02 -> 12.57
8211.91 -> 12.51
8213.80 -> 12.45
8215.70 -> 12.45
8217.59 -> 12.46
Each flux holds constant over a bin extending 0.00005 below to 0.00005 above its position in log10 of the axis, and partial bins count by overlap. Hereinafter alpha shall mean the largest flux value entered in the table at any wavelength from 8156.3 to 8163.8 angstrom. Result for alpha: 12.81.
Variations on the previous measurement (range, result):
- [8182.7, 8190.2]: 12.78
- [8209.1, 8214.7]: 12.57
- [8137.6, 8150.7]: 12.62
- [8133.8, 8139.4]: 12.63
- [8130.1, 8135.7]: 12.86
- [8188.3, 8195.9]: 12.74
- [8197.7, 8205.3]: 12.59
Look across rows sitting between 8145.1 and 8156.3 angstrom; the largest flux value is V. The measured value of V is 12.81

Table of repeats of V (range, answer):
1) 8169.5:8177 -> 12.69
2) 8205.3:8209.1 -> 12.58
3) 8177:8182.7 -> 12.76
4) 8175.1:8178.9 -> 12.71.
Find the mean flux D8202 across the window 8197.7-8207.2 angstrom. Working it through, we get 12.5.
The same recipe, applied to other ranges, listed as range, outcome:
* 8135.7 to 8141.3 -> 12.3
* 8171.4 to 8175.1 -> 12.6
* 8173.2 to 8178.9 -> 12.7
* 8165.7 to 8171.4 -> 12.5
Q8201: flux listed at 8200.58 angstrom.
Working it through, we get 12.55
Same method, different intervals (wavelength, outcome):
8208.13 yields 12.58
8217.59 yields 12.46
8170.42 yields 12.47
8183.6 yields 12.74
